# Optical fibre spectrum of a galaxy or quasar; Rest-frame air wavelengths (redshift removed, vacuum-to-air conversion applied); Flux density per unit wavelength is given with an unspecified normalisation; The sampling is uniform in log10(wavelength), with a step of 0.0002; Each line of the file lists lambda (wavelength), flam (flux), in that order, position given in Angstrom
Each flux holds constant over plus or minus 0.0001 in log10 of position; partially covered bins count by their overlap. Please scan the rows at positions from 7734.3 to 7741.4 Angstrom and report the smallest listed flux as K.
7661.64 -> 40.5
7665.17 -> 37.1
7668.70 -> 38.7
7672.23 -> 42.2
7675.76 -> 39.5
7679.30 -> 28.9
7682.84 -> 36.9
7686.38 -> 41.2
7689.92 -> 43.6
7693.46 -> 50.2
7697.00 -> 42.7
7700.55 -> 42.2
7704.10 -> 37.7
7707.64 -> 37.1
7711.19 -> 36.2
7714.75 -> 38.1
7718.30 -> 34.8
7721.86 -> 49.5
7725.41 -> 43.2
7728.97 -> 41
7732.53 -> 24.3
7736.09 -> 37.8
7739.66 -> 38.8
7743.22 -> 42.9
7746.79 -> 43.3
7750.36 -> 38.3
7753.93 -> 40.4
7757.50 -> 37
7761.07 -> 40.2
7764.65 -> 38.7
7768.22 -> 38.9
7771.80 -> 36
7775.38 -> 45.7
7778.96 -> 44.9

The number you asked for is 37.8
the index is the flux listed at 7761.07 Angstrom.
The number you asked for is 40.2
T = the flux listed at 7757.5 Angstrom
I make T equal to 37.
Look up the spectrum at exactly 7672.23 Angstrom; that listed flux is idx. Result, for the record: 42.2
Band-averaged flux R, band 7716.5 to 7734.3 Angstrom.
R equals 38.6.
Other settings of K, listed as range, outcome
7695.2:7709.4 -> 37.1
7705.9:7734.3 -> 24.3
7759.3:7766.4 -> 38.7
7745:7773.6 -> 36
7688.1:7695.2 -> 43.6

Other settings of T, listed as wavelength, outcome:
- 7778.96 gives 44.9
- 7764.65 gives 38.7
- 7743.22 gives 42.9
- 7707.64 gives 37.1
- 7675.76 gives 39.5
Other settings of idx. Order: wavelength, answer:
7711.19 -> 36.2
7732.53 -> 24.3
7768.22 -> 38.9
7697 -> 42.7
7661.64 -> 40.5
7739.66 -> 38.8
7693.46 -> 50.2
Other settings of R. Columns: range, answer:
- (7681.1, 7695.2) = 43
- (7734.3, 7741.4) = 38.3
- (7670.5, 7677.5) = 40.9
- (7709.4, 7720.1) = 36.4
